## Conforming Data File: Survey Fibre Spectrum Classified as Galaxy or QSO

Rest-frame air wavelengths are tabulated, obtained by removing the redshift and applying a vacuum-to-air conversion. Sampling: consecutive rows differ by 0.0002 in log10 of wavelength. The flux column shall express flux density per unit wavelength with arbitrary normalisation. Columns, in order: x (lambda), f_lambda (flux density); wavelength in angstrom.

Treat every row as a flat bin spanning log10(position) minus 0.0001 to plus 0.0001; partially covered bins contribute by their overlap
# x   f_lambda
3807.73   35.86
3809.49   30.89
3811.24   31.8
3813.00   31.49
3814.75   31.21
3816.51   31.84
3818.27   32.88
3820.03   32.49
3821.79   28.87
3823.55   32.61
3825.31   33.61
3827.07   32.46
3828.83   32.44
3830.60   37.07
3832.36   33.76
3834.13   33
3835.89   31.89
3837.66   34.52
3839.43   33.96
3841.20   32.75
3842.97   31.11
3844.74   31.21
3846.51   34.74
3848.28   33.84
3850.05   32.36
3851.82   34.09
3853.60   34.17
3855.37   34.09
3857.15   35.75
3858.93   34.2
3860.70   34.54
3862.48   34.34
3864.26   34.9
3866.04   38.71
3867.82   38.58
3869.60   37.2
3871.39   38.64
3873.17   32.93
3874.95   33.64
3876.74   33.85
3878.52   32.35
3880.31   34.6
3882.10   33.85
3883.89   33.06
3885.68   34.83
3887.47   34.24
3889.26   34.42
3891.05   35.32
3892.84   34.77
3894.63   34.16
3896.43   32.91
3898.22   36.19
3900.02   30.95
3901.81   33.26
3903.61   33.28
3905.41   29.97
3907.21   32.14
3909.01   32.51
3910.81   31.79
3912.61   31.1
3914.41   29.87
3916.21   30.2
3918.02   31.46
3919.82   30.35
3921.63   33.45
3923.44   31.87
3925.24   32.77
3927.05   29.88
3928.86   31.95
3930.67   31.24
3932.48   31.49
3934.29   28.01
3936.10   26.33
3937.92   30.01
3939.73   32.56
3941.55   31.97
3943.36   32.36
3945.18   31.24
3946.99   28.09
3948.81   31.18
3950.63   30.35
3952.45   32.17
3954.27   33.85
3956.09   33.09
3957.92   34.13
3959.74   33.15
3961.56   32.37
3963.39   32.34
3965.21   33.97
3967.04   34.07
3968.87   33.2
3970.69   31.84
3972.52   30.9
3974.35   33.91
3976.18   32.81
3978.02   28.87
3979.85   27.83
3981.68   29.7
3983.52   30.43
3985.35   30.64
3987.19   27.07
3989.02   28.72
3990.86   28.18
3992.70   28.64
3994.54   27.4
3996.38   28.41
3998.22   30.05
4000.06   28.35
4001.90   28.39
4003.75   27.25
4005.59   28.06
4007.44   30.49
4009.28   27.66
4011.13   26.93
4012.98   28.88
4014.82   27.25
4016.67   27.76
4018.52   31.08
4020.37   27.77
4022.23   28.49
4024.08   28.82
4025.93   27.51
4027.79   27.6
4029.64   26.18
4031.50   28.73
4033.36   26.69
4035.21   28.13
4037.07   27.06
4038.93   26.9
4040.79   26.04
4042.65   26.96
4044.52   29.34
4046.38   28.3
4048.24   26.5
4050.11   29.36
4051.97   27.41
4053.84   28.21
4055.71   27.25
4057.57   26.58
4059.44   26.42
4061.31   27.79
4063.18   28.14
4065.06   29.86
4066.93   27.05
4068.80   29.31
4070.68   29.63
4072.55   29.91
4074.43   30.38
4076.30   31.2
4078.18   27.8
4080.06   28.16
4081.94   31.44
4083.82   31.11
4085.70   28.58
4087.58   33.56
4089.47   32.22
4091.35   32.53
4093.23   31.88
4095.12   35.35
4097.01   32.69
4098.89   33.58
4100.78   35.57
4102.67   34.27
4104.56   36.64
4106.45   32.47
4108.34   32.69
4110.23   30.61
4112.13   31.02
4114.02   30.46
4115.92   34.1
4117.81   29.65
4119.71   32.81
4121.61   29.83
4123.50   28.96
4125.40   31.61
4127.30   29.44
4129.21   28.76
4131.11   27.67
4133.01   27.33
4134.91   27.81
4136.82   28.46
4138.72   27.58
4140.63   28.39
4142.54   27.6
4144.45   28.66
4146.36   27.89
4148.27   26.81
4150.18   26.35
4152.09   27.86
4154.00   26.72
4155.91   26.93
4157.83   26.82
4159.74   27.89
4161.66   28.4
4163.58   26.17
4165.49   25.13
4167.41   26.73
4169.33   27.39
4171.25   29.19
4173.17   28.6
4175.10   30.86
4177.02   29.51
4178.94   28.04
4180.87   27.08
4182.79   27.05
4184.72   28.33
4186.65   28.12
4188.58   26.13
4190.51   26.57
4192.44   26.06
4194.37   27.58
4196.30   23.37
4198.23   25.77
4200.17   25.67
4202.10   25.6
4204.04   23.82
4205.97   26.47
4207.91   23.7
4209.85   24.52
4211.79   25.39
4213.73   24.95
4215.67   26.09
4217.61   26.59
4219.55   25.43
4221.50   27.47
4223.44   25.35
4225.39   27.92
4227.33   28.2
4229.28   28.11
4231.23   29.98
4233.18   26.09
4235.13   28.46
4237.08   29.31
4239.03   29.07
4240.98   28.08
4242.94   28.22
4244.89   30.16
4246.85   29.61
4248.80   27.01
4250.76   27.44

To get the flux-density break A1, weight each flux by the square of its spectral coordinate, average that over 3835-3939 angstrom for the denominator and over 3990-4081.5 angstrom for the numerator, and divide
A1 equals 0.92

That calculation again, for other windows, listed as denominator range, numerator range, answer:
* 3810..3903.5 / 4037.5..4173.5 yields 0.98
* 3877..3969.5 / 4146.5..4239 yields 0.95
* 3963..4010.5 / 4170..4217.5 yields 0.98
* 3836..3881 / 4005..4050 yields 0.88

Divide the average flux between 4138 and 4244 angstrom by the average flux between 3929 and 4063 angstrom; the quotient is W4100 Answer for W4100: 0.92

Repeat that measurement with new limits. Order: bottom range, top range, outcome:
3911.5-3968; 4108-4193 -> 0.90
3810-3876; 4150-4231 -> 0.79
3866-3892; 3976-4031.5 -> 0.82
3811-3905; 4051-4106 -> 0.90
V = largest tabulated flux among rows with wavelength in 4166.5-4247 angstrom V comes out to 30.86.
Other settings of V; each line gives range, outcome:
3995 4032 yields 31.08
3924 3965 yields 34.13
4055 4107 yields 36.64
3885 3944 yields 36.19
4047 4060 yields 29.36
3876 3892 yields 35.32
